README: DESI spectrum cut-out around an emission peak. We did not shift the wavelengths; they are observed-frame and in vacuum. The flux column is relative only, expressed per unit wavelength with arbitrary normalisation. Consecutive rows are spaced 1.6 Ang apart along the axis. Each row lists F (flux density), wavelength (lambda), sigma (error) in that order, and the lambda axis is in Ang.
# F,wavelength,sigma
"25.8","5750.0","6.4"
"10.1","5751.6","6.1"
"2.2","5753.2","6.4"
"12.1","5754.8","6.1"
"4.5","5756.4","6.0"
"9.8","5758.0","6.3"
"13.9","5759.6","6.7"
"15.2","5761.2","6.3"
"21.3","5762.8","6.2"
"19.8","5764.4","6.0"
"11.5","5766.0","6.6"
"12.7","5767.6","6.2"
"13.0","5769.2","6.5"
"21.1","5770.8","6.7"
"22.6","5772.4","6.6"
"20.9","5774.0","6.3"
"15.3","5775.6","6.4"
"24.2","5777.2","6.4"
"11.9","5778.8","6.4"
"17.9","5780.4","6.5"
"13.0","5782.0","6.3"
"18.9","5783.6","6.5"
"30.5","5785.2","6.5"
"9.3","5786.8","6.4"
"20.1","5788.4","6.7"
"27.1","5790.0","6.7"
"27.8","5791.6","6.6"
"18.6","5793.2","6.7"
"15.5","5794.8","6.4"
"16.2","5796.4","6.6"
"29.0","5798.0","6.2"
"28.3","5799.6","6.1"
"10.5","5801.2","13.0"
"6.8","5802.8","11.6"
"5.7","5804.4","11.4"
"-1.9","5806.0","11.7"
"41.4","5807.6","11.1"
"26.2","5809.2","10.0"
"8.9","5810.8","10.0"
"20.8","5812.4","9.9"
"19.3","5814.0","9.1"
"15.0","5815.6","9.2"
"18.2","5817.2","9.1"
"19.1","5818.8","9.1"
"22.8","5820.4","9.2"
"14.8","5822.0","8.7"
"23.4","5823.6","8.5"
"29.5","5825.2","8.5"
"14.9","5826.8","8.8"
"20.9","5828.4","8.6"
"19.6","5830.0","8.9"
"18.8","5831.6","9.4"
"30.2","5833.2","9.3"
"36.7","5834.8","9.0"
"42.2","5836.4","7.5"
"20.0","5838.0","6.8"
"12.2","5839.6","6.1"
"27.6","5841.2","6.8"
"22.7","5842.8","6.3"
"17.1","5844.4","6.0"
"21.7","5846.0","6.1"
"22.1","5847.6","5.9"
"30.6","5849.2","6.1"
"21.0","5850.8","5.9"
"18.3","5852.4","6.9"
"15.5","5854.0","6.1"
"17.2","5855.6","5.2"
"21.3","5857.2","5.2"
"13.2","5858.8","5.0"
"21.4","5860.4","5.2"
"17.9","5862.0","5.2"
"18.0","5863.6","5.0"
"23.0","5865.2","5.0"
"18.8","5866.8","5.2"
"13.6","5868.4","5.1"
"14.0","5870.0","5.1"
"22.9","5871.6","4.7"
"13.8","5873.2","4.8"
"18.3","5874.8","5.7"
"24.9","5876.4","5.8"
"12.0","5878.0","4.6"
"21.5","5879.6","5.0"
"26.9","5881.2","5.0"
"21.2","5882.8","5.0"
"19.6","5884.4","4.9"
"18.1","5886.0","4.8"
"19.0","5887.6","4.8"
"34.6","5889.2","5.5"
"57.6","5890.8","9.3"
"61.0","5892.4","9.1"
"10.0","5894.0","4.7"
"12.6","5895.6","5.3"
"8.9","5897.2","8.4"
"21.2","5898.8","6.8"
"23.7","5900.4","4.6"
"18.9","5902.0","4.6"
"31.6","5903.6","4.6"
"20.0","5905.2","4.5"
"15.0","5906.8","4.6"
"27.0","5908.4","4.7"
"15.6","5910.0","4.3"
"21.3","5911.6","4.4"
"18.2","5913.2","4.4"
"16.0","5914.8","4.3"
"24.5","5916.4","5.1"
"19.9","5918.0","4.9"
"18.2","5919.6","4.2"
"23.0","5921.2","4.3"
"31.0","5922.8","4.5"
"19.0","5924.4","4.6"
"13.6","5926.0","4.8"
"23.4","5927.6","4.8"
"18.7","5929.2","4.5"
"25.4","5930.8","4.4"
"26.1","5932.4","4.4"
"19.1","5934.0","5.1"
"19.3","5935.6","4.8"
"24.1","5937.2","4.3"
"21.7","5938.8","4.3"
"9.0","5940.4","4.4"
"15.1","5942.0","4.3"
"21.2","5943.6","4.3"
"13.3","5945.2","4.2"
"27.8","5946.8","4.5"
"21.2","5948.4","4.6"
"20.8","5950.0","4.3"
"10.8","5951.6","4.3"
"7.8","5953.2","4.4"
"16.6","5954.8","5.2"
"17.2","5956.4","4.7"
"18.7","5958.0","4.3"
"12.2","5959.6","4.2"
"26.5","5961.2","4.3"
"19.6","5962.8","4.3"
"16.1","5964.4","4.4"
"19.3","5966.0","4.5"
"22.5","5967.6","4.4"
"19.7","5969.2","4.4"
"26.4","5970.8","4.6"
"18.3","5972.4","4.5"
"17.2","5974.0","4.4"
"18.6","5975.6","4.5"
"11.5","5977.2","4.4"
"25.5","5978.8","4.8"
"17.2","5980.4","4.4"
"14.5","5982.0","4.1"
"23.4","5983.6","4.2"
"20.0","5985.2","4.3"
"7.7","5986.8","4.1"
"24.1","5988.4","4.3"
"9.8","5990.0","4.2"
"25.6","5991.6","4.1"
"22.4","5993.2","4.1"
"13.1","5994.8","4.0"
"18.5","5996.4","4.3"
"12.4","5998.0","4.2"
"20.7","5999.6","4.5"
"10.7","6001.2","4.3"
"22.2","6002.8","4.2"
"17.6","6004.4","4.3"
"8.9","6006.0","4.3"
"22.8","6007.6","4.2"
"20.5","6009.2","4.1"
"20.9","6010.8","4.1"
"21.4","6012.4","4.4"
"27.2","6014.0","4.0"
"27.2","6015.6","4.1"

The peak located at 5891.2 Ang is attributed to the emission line [O III] 5007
